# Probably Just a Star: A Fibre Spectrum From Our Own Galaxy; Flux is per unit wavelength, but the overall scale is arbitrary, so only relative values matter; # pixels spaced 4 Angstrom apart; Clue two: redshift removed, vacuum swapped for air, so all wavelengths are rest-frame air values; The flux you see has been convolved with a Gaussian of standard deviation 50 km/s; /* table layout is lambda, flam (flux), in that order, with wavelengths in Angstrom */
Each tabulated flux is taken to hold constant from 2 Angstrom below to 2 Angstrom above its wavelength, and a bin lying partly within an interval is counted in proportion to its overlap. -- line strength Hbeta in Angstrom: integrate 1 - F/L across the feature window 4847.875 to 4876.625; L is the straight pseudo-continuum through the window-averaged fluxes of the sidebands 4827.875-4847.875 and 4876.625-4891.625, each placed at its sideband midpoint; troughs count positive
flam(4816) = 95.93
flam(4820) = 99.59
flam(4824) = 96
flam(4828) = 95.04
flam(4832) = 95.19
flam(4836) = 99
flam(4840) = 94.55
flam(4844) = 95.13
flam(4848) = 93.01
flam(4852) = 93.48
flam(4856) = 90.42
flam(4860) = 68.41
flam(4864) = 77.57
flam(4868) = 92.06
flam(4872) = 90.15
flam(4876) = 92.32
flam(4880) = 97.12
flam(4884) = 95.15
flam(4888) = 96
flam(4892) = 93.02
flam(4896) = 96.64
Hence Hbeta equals 2.69 Angstrom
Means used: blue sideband 95.6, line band 86.6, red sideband 95.4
